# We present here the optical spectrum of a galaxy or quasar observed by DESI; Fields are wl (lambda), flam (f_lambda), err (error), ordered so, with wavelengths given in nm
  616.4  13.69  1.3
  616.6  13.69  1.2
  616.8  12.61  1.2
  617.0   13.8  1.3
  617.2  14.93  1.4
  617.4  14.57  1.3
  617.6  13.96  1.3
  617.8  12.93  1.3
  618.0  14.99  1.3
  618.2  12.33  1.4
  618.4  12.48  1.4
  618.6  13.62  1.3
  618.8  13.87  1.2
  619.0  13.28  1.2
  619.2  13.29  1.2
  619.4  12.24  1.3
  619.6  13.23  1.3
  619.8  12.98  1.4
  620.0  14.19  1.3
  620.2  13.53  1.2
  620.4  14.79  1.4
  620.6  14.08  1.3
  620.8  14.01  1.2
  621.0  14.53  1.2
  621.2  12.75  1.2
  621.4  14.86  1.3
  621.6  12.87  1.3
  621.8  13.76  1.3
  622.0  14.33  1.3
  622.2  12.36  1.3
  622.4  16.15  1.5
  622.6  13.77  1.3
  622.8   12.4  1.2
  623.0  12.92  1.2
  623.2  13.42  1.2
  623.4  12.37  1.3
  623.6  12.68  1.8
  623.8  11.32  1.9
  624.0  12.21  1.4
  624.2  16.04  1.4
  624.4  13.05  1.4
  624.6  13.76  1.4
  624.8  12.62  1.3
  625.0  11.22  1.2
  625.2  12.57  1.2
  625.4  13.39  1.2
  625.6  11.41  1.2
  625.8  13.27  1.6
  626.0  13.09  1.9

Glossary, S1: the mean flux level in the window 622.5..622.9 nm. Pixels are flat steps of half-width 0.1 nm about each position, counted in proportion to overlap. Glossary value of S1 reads 13.1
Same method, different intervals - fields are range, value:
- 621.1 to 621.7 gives 13.5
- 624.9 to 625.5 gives 12.4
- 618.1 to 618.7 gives 12.8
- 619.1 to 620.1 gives 13.2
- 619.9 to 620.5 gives 14.2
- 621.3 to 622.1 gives 14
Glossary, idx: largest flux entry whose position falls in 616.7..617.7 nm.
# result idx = 14.93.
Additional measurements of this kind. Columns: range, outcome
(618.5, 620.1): 14.19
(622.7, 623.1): 12.92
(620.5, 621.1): 14.53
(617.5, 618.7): 14.99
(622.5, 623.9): 13.77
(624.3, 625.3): 13.76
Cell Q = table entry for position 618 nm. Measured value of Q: 14.99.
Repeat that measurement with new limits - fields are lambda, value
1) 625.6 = 11.41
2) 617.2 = 14.93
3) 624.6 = 13.76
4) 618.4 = 12.48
